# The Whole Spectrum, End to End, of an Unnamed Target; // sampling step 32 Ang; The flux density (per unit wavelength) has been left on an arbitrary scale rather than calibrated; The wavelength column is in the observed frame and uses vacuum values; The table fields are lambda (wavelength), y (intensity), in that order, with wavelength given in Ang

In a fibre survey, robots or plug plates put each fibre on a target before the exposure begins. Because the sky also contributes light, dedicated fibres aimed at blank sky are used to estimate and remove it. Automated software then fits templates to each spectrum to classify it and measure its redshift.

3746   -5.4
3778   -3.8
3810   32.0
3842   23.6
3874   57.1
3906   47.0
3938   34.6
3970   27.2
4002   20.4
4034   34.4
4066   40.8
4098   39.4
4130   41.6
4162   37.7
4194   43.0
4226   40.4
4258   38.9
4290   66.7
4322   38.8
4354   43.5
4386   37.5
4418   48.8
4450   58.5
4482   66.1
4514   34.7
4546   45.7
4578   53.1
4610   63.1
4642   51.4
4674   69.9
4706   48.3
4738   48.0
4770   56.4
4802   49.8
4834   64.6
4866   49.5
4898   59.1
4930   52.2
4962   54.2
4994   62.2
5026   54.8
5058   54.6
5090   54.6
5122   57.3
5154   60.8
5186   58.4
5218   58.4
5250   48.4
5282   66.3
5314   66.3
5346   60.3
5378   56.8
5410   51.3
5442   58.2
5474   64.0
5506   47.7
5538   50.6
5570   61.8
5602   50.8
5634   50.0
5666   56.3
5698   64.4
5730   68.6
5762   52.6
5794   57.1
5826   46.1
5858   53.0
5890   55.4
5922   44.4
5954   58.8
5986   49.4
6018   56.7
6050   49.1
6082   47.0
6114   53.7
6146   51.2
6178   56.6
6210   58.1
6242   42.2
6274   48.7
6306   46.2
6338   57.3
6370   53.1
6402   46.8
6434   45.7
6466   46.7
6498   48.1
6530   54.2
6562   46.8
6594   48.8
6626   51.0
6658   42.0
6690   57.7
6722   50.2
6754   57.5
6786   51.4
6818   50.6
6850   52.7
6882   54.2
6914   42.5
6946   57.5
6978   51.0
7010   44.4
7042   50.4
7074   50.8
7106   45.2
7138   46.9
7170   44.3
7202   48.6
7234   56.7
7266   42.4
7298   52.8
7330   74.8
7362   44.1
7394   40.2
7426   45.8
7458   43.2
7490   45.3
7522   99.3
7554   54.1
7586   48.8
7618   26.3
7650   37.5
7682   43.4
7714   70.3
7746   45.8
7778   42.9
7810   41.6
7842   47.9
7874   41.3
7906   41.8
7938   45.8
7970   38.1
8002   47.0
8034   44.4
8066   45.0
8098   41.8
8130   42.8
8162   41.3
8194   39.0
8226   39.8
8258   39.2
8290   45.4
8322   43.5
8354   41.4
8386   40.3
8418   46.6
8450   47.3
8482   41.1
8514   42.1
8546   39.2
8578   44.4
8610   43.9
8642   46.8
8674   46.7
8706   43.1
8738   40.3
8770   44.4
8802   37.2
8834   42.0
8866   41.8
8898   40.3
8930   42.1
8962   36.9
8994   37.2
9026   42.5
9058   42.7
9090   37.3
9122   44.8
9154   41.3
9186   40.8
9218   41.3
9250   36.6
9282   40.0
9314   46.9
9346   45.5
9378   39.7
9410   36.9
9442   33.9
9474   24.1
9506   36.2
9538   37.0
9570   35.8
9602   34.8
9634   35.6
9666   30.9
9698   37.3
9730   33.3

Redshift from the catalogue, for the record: 0.15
